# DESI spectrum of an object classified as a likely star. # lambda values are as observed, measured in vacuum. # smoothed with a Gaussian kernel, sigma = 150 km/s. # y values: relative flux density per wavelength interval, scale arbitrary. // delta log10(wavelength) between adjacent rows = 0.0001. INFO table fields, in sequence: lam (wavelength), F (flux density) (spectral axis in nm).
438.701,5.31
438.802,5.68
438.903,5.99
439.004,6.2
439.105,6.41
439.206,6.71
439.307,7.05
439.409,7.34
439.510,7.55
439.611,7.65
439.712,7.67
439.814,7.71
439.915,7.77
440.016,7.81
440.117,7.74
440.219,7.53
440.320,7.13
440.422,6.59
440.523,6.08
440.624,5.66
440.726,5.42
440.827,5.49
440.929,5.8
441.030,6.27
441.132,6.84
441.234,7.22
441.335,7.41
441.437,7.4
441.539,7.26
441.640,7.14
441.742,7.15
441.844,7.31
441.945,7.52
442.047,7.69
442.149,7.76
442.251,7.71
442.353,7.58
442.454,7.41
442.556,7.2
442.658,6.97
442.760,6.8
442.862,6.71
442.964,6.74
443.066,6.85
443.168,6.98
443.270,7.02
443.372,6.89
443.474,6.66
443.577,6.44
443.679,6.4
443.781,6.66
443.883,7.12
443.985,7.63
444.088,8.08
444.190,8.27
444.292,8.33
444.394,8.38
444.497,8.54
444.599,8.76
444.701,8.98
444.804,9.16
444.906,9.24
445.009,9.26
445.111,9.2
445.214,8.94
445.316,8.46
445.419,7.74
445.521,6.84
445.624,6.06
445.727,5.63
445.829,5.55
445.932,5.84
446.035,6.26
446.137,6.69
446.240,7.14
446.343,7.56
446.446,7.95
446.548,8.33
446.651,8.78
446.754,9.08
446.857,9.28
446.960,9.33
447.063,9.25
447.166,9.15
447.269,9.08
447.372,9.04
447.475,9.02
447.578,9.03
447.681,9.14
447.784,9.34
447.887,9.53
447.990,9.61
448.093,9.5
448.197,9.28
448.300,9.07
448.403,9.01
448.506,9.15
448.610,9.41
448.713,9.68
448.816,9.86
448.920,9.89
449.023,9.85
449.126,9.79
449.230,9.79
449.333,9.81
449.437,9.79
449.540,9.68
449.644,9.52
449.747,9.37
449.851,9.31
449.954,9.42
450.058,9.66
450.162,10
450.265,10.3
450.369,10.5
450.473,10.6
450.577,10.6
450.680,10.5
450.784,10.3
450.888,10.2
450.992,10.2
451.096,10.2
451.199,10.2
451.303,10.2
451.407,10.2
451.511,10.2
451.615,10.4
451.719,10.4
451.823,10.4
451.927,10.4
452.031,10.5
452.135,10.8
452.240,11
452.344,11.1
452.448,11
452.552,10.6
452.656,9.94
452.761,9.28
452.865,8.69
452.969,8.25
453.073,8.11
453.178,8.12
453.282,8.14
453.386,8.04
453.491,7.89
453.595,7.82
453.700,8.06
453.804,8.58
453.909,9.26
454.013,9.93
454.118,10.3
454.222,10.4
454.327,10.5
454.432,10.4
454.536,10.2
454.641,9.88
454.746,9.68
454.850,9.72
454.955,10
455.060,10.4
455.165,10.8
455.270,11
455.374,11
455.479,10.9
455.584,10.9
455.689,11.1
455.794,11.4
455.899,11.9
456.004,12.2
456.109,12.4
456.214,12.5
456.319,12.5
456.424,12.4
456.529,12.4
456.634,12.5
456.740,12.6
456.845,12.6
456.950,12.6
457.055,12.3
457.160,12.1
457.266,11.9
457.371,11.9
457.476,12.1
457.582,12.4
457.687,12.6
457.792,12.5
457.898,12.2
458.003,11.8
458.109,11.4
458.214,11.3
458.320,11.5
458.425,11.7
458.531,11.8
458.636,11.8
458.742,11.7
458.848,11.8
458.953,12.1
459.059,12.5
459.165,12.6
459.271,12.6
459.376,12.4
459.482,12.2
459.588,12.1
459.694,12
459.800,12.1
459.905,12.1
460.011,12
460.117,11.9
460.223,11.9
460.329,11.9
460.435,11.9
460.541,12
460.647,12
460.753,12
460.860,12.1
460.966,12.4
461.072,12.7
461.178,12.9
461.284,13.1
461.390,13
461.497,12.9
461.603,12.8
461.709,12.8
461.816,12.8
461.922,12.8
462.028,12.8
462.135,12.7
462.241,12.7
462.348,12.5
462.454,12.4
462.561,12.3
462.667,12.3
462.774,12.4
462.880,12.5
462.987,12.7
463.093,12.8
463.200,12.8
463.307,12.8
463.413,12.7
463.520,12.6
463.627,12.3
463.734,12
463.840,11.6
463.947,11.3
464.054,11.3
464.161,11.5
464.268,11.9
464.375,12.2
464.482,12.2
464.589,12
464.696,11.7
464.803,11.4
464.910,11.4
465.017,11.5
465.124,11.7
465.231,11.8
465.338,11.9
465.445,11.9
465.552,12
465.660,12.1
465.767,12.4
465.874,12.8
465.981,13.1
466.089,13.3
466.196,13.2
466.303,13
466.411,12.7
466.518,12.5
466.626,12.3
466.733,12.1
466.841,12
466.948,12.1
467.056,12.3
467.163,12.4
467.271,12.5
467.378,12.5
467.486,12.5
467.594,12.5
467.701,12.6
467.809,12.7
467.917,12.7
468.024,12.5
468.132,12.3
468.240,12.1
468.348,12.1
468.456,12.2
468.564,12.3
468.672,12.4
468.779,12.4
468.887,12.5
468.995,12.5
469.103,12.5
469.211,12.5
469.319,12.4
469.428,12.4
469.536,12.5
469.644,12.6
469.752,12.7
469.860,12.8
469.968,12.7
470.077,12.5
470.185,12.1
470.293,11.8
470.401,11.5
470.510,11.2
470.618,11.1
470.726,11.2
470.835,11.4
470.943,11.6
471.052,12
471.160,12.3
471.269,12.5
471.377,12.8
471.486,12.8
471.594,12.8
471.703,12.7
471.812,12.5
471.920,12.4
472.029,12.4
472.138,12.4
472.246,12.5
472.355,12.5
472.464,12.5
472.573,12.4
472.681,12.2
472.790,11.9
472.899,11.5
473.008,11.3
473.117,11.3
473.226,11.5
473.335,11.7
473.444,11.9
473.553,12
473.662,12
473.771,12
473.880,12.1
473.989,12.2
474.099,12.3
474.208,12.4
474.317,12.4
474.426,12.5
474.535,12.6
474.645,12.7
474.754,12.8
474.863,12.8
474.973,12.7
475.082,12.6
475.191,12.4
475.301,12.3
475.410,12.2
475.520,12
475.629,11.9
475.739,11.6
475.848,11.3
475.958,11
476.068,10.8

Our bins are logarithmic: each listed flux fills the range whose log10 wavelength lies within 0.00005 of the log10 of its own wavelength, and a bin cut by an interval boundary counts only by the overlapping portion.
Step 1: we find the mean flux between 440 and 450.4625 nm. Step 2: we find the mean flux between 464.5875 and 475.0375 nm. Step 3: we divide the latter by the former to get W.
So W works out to 1.51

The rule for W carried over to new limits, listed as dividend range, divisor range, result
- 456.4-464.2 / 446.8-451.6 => 1.26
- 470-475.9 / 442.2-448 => 1.54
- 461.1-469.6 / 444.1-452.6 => 1.34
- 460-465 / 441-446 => 1.65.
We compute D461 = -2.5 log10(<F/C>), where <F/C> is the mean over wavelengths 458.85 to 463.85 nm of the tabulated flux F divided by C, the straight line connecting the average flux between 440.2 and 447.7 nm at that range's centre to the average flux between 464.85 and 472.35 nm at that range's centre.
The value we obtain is -0.141 mag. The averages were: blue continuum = 7.53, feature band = 12.4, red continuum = 12.3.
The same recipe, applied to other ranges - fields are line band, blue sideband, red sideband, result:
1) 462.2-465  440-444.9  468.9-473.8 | -0.13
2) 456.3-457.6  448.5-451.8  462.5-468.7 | -0.12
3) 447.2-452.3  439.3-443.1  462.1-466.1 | -0.10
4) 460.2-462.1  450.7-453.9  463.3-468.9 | -0.11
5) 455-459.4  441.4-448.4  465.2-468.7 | -0.15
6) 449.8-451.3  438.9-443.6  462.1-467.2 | -0.12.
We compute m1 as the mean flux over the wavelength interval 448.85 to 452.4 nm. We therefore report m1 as 10.1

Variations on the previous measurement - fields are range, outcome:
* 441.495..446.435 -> 7.43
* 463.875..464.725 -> 11.8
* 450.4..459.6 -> 10.9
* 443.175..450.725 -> 8.65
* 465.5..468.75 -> 12.5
